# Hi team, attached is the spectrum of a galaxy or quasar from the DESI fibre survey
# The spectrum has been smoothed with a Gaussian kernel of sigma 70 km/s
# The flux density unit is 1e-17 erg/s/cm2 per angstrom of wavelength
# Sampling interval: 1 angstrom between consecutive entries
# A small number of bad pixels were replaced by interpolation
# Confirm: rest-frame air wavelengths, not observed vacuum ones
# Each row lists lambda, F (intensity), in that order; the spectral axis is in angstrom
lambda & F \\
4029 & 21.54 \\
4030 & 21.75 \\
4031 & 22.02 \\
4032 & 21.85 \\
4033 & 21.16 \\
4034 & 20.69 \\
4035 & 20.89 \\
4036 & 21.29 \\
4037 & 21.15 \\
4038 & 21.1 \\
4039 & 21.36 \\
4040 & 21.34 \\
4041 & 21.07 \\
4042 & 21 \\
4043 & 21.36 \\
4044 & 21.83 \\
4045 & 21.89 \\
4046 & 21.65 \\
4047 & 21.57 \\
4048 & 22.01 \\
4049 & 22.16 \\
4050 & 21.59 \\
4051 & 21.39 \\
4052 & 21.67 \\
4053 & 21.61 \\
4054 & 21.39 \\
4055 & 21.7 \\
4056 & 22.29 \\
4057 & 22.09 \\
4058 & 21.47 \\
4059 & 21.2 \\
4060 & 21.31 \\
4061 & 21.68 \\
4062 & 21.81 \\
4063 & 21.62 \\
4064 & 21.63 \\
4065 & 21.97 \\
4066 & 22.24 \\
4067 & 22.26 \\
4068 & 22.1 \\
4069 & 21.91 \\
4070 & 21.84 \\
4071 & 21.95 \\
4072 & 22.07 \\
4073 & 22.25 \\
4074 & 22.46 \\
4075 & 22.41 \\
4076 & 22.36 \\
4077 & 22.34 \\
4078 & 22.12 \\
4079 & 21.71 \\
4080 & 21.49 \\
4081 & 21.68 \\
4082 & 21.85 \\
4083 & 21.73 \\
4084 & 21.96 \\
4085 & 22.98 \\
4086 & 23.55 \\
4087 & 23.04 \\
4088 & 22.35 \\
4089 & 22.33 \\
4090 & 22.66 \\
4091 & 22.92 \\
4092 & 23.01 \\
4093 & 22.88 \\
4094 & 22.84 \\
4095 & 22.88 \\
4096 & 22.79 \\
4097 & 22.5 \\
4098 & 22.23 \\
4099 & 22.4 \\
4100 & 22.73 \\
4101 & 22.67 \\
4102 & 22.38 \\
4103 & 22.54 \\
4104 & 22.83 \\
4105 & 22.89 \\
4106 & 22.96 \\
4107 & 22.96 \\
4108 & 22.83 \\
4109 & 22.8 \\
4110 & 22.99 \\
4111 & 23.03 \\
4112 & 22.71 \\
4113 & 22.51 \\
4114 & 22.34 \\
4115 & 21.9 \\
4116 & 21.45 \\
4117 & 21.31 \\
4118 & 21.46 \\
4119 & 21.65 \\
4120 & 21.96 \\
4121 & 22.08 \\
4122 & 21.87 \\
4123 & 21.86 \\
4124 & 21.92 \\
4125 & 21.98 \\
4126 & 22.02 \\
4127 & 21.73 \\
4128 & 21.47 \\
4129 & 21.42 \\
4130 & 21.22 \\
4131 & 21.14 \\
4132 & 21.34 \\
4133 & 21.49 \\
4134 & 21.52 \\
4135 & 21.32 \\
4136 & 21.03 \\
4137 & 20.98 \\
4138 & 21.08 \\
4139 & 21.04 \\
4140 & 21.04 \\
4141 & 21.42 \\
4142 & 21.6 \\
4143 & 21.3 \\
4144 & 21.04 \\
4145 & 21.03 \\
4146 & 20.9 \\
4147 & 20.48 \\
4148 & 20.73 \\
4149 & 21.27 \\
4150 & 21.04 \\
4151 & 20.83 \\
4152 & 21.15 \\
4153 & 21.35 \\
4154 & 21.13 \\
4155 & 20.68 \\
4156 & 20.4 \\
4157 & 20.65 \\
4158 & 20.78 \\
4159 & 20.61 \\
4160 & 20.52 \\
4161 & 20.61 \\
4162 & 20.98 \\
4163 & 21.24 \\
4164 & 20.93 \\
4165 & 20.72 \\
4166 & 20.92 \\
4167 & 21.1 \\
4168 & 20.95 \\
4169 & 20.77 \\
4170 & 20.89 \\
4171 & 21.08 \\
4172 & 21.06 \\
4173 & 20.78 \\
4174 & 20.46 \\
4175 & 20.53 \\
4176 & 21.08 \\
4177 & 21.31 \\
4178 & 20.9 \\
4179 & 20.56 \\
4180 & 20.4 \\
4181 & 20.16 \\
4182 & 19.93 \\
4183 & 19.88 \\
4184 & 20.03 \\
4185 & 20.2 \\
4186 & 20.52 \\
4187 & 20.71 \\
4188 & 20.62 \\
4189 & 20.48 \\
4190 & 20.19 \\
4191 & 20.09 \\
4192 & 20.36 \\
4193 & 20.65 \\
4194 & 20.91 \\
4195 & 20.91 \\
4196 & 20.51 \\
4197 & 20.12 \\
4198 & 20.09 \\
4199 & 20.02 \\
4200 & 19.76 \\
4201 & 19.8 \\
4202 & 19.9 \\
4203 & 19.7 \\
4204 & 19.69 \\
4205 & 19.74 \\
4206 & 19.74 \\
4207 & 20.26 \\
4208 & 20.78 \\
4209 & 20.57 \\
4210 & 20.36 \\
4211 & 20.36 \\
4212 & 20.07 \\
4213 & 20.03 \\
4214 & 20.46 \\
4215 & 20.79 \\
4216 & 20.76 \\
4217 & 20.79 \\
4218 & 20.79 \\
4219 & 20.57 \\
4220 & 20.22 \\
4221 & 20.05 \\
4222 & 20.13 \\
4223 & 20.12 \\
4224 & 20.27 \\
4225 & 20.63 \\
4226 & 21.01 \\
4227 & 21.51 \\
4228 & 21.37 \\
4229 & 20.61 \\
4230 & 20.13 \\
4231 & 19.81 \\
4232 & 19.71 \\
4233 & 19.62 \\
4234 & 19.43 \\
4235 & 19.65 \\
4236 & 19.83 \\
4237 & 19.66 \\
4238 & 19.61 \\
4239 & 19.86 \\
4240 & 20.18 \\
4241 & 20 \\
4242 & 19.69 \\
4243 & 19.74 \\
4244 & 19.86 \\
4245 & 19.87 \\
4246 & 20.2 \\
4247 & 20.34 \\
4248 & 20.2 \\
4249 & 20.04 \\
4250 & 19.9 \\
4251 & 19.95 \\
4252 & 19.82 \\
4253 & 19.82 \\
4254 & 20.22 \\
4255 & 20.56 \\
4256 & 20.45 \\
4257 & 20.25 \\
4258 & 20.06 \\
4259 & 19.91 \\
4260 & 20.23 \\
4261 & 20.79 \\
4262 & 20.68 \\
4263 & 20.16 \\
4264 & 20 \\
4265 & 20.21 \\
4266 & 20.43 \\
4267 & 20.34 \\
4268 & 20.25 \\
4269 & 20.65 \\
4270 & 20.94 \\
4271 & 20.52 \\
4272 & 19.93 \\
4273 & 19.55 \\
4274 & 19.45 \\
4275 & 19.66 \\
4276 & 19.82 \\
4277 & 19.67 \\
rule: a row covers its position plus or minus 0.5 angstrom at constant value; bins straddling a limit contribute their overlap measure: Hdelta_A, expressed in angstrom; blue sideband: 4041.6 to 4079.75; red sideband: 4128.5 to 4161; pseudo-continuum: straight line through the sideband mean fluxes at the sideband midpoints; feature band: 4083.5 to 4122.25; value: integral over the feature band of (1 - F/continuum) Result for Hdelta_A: -2.0 angstrom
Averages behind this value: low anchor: 21.8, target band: 22.5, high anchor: 21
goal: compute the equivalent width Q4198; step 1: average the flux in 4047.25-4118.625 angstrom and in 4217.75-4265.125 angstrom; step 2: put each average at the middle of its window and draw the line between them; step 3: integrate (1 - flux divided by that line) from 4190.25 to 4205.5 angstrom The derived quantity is 0.4 angstrom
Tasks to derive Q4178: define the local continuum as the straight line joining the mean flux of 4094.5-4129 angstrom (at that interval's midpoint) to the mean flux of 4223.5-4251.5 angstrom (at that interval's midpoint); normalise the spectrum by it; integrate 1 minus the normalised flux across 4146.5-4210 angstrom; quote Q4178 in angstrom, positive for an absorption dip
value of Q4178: 1.73 angstrom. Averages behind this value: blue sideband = 22.3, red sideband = 20.1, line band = 20.6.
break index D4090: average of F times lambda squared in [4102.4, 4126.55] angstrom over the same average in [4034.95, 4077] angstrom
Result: 1.06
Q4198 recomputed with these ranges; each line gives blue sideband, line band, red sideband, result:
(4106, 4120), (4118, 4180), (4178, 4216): 0.89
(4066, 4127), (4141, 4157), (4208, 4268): 0.41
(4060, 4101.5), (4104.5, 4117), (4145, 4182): -0.46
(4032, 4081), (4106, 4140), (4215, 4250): -1.14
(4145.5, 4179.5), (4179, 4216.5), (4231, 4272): 0.54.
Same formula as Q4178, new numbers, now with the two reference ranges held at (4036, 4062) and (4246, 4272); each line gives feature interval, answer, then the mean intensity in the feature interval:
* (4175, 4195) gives 0.22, 20.5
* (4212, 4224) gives 0.06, 20.4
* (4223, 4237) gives 0.13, 20.2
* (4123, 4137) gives -0.30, 21.5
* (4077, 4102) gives -1.36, 22.5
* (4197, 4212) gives 0.39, 20.1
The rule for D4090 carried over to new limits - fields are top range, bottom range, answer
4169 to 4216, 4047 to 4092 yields 0.98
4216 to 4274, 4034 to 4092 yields 1.01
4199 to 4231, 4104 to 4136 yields 0.97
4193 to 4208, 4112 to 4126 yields 0.96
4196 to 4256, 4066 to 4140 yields 0.97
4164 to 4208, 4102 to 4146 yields 0.96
